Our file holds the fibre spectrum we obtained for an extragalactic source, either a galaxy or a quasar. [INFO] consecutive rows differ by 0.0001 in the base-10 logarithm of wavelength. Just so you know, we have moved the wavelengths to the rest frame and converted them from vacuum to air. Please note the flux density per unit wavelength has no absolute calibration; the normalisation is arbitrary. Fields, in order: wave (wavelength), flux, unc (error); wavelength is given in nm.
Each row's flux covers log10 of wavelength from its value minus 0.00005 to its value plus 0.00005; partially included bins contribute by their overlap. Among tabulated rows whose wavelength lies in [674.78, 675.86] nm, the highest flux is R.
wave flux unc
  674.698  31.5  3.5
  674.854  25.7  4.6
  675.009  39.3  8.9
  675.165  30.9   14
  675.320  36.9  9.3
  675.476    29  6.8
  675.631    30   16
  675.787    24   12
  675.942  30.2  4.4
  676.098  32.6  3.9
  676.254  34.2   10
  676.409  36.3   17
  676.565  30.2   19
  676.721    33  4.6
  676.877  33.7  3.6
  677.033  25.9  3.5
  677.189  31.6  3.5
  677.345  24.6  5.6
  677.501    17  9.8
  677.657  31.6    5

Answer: 39.3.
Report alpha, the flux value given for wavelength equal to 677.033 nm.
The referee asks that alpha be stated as 25.9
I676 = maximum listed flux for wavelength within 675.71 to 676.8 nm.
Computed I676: 36.3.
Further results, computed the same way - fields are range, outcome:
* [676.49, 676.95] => 33.7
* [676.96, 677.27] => 31.6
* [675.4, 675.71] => 30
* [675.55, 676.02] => 30.2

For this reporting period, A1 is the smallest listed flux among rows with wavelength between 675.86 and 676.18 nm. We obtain 30.2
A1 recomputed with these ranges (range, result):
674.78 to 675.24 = 25.7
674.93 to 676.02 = 24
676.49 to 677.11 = 25.9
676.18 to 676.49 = 34.2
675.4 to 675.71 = 29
